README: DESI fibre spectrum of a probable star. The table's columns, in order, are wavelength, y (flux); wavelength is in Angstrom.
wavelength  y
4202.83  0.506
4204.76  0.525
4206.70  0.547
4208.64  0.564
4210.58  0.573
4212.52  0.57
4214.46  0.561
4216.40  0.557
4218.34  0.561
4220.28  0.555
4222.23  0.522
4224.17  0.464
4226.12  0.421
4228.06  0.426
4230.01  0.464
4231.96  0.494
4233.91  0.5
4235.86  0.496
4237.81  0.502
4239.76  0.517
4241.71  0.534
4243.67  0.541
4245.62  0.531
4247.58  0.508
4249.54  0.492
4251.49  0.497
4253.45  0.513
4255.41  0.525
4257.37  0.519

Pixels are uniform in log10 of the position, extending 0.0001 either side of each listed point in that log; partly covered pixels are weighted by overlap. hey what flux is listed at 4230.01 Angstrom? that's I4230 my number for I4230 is 0.464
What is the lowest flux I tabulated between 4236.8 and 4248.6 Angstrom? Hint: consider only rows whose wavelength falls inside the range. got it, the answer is 0.502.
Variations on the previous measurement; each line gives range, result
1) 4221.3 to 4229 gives 0.421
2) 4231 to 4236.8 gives 0.494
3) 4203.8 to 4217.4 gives 0.525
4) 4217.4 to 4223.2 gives 0.522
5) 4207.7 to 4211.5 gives 0.564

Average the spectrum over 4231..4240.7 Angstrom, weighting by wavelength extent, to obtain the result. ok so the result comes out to 0.502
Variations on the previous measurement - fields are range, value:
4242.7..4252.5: 0.514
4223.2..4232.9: 0.454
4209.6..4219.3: 0.565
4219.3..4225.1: 0.514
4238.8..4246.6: 0.531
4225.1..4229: 0.424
